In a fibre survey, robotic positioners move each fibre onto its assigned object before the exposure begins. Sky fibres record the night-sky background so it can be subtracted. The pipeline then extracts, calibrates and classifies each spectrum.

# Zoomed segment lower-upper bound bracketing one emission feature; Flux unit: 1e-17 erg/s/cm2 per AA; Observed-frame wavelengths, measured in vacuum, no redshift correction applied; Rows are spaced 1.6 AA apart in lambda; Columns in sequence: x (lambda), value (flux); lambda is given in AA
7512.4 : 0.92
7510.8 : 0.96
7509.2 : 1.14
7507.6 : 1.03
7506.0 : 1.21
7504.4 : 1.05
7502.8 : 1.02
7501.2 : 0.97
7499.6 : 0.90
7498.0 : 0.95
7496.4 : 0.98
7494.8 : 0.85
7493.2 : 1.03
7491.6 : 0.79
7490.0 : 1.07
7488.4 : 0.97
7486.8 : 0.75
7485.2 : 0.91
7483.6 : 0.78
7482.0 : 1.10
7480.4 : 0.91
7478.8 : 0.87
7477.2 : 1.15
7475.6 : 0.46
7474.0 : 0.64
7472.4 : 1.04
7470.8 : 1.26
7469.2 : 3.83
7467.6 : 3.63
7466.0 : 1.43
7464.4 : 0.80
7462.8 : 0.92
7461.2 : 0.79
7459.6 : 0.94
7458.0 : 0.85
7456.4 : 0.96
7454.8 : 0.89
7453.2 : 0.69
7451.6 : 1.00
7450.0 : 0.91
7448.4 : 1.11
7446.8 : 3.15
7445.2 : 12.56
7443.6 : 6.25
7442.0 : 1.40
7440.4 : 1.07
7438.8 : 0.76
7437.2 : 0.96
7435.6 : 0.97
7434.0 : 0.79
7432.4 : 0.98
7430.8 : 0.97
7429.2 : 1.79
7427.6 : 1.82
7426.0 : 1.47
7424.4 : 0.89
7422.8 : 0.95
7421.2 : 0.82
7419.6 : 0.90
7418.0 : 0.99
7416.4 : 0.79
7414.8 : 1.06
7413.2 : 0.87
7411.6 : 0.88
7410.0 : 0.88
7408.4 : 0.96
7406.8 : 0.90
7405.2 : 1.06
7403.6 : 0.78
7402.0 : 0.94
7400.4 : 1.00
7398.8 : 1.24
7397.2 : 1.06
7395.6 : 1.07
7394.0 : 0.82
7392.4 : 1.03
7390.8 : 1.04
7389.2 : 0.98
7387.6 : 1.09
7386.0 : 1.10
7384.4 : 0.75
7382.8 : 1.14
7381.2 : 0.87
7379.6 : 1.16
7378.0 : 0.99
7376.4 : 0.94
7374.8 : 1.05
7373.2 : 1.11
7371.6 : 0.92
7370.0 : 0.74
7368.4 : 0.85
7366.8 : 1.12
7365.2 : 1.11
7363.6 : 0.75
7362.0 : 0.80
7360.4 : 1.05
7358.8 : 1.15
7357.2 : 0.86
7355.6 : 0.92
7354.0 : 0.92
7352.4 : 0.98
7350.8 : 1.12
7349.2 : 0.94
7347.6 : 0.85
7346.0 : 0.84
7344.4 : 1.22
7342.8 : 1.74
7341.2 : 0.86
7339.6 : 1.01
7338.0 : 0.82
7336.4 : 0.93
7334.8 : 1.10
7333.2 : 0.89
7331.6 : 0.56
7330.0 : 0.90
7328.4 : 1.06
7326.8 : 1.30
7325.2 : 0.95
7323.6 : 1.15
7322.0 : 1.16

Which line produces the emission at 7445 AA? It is Halpha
